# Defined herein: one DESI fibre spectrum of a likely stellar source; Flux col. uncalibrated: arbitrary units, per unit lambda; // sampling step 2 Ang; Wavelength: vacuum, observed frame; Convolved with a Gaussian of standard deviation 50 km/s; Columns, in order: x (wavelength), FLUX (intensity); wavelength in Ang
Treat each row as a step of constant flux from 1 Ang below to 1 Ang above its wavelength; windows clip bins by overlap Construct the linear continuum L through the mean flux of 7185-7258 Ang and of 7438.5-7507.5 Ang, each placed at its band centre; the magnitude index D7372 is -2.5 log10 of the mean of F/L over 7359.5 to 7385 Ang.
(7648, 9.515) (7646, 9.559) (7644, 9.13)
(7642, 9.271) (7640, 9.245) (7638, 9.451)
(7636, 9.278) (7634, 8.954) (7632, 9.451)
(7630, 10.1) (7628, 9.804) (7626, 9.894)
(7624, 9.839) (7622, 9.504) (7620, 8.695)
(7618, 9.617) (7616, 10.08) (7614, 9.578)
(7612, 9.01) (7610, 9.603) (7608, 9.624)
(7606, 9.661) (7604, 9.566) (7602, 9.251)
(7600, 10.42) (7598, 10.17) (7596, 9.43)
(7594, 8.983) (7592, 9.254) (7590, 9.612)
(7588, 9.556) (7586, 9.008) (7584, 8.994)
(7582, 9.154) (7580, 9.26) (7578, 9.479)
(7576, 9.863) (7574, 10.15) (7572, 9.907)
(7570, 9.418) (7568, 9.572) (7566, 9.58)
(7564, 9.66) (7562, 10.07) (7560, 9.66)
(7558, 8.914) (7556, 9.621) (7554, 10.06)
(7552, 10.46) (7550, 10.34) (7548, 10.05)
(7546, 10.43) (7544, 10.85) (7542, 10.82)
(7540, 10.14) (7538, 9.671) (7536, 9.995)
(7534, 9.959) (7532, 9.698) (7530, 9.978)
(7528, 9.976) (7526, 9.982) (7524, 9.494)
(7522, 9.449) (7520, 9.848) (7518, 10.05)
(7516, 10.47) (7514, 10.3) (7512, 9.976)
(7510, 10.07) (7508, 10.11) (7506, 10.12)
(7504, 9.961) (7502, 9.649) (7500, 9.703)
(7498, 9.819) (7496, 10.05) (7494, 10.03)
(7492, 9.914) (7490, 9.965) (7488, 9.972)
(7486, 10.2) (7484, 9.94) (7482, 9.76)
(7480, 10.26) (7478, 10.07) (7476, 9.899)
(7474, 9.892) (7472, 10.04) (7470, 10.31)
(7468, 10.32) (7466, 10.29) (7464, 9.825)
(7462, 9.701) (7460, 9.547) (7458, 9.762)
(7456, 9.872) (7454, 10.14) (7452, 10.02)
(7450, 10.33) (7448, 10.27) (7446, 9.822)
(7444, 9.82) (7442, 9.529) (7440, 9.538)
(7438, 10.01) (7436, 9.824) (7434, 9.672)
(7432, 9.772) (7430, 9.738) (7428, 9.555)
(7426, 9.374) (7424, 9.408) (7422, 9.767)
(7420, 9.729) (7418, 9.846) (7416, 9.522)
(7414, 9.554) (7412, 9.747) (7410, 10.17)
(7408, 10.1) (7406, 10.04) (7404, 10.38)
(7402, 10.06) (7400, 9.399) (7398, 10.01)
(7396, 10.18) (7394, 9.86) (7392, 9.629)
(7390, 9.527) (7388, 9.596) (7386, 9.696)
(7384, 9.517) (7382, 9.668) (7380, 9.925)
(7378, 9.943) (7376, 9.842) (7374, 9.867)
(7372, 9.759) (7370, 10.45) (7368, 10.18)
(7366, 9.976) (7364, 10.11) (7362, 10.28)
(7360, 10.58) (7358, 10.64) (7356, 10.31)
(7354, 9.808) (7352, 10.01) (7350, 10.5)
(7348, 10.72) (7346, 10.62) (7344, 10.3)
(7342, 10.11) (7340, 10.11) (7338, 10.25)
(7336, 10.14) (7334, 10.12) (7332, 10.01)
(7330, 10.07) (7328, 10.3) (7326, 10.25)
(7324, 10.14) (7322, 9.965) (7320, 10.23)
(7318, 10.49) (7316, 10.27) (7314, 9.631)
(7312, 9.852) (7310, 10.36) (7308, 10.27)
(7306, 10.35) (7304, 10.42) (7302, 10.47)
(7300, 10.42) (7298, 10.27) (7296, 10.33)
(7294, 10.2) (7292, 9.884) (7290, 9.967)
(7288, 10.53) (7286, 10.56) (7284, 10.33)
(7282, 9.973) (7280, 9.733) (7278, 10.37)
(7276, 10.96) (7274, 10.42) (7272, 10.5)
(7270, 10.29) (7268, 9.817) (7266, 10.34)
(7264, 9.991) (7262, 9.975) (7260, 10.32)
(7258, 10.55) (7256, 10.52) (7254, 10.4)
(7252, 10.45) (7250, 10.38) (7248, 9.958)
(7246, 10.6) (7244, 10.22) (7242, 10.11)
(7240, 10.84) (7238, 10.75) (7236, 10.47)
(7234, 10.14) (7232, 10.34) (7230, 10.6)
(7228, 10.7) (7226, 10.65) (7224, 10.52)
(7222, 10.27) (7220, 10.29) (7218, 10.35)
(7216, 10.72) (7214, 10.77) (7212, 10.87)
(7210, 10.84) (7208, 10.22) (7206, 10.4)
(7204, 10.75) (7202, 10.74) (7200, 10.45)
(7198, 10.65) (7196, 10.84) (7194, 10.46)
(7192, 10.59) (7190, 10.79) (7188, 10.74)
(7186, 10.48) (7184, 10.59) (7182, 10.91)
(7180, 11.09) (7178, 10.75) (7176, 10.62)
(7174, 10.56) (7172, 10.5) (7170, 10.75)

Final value 0.02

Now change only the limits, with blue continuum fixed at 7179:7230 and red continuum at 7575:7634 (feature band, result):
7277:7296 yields 0.02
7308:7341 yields 0.02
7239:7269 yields 0.02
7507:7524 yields -0.03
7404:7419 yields 0.02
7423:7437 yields 0.04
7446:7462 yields 0.00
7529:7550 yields -0.05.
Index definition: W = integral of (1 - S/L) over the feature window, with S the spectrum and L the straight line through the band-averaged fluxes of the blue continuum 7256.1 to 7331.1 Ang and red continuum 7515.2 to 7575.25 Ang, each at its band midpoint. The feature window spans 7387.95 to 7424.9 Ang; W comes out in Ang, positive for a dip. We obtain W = 1.0 Ang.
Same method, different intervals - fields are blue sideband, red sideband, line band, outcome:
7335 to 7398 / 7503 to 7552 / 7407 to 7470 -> 1.5 Ang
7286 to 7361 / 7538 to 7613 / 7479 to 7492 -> -0.1 Ang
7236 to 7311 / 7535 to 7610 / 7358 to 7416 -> 1.0 Ang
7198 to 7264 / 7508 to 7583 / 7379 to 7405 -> 1.0 Ang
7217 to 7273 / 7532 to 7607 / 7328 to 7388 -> 0.2 Ang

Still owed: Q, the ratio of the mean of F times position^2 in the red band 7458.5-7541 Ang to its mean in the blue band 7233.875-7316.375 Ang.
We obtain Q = 1.03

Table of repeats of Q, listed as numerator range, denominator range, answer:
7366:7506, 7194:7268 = 1.00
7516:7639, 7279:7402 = 1.02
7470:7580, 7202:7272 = 1.03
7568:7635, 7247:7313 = 1.01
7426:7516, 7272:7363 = 1.01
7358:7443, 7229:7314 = 0.99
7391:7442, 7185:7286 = 0.98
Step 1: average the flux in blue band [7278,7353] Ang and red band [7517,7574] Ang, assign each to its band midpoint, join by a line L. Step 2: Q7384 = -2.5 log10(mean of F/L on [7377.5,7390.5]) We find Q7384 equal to 0.05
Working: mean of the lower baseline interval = 10.2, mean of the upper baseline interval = 9.92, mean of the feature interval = 9.69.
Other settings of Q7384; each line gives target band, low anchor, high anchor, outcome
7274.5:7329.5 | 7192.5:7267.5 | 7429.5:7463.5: 0.002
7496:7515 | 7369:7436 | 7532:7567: -0.003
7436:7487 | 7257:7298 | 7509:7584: 0.004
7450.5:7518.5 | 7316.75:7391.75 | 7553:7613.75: -0.023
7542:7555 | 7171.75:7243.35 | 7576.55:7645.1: -0.082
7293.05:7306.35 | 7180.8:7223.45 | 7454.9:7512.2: 0.003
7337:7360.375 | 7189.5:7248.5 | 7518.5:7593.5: -0.009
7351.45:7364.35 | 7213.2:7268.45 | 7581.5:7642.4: -0.016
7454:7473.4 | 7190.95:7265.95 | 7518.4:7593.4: 0.001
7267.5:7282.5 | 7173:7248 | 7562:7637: 0.013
